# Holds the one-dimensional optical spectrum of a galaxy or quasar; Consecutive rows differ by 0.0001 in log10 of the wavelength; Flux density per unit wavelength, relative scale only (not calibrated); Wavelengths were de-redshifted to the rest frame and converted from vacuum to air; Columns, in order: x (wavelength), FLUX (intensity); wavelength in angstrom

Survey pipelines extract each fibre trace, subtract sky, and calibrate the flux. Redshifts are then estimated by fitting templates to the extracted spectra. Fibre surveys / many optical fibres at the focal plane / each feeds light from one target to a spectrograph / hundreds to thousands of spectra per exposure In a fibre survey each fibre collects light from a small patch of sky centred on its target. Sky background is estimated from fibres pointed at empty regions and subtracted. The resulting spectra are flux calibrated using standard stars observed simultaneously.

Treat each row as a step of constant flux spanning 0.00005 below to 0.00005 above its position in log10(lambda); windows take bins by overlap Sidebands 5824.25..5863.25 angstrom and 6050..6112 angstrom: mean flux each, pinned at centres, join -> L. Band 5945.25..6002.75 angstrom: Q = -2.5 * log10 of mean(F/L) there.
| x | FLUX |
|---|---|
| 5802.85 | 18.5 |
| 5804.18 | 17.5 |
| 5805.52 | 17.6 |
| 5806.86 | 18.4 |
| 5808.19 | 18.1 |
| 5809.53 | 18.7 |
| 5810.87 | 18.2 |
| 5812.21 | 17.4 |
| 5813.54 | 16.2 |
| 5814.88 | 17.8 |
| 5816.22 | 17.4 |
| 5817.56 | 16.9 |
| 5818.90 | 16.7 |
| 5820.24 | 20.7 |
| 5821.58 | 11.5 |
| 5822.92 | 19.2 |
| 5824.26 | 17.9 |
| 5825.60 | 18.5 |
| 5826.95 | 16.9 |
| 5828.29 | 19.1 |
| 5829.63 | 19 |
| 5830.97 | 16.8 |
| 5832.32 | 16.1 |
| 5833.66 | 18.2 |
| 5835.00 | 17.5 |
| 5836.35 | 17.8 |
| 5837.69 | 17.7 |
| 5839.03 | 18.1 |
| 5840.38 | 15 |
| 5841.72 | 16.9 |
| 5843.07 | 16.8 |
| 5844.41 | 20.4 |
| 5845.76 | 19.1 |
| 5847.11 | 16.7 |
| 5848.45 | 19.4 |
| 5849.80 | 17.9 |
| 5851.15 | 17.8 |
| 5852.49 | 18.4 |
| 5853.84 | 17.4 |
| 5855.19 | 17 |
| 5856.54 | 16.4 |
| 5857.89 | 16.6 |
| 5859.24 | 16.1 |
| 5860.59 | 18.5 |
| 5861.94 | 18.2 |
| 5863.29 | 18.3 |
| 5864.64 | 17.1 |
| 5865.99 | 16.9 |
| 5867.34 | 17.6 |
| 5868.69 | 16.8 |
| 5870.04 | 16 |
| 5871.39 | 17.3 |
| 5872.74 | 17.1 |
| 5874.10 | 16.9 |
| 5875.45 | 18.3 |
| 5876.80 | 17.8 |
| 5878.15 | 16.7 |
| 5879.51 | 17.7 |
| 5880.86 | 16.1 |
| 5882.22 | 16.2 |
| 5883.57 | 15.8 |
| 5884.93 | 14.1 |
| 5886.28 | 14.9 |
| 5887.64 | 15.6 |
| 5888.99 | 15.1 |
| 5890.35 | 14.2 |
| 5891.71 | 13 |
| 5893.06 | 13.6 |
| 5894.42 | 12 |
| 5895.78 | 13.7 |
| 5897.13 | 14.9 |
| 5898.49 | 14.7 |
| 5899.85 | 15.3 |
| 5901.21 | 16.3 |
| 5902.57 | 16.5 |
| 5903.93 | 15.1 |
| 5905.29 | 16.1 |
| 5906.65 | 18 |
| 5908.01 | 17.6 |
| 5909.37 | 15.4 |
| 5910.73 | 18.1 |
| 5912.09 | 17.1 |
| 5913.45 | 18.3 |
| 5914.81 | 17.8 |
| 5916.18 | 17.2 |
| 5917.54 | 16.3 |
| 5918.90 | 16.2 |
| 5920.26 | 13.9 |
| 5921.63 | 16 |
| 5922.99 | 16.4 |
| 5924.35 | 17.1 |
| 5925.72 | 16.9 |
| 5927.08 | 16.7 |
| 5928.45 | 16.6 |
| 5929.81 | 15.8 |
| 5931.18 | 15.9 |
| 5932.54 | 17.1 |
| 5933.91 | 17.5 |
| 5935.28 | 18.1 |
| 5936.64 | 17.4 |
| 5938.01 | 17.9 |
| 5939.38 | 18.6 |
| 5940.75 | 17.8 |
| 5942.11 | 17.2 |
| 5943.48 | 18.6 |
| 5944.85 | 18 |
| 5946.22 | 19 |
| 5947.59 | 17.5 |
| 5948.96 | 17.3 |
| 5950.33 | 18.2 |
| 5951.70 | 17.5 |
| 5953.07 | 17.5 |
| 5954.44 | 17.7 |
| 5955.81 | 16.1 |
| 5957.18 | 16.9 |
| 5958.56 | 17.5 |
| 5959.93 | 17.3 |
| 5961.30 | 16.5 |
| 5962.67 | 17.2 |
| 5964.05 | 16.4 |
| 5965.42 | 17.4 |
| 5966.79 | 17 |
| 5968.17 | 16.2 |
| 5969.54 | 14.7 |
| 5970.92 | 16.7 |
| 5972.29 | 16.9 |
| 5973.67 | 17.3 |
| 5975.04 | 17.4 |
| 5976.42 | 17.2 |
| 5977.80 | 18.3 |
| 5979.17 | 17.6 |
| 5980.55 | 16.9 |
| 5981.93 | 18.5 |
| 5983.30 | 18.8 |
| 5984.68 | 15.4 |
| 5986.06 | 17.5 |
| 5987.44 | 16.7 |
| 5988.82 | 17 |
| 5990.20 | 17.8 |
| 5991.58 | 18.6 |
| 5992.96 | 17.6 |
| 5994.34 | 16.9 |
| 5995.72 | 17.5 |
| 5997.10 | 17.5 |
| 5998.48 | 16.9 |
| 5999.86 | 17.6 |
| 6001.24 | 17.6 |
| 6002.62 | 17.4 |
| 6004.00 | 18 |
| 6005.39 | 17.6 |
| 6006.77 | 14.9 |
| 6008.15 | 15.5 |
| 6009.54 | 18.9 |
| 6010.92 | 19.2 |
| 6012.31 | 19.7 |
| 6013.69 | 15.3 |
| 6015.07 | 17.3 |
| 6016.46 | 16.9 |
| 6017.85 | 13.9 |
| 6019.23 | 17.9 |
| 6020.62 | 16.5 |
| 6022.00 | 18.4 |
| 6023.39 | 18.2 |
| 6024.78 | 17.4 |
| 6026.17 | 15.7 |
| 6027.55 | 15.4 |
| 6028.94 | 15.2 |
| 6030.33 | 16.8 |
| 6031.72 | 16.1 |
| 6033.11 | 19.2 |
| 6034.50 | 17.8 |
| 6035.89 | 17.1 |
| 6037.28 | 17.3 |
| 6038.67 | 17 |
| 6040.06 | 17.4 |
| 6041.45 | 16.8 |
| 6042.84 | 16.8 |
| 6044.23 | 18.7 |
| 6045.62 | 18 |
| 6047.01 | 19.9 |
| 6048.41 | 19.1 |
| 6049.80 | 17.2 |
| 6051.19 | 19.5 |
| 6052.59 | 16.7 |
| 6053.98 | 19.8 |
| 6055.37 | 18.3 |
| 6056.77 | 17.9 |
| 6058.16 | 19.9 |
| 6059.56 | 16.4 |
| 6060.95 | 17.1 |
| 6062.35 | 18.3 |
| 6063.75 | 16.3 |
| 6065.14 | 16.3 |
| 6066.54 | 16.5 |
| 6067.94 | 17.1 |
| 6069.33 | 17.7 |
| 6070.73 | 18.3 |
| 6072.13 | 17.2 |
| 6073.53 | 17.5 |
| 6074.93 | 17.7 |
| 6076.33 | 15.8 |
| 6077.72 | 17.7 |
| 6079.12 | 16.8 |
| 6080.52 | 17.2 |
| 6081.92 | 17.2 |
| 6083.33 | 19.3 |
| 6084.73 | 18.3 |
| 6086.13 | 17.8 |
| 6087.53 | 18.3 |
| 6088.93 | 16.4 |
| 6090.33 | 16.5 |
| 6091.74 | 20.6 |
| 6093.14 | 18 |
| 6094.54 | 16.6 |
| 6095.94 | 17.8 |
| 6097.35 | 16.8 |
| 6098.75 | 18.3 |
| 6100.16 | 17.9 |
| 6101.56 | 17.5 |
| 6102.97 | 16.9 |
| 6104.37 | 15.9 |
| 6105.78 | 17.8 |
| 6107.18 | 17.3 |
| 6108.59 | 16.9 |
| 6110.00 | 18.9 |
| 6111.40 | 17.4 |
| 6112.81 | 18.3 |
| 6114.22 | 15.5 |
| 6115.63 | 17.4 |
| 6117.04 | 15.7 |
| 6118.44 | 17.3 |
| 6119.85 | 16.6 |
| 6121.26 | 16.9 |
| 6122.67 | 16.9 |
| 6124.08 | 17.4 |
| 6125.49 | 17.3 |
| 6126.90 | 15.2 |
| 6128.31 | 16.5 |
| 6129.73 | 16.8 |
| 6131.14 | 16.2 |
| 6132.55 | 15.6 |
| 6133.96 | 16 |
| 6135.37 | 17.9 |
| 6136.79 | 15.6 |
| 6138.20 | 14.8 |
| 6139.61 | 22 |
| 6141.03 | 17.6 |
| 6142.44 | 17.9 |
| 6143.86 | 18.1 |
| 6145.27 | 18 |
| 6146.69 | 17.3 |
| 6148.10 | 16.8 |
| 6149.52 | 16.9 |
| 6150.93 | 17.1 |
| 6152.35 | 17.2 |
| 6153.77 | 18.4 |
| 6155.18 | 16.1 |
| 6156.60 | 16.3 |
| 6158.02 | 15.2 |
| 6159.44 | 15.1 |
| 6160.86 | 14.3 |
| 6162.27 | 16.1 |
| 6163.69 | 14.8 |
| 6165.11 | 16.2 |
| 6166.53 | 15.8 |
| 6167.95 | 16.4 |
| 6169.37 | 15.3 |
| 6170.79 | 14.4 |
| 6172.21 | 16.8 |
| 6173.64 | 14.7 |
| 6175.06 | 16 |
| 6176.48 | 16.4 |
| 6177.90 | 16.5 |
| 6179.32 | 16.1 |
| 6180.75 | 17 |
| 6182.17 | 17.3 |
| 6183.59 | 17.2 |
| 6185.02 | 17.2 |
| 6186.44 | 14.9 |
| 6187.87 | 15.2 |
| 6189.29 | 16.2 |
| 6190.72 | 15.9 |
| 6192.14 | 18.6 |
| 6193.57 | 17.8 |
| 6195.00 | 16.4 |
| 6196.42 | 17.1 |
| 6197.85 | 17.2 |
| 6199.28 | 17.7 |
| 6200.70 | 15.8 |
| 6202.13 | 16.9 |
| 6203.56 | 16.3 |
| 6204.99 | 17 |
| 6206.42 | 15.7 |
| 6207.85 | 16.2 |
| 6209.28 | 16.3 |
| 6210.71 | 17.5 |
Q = 0.02 mag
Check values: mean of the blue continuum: 17.7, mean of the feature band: 17.3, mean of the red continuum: 17.6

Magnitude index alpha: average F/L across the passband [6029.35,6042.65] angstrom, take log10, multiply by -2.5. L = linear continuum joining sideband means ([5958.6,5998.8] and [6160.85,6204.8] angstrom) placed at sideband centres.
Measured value -0.02 mag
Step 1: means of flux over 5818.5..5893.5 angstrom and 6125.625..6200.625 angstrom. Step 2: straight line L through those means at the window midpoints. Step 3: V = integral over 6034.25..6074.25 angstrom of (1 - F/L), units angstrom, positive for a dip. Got -2.4 angstrom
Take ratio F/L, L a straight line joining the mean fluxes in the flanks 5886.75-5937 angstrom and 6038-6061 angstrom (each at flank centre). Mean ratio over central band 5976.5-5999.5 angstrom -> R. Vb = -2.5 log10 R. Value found -0.02 mag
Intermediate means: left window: 16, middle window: 17.5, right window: 18.1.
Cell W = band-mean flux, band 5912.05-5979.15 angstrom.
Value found 17.1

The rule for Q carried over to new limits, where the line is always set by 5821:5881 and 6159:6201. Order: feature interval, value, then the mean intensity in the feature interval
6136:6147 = -0.08 mag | 17.7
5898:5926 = 0.05 mag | 16.5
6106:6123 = -0.04 mag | 17.1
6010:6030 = -0.01 mag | 17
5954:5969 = 0.01 mag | 16.9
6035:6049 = -0.07 mag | 17.8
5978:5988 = -0.03 mag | 17.4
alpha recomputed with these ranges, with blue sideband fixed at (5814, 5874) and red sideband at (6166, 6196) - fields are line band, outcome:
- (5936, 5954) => -0.047 mag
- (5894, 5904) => 0.164 mag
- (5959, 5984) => -0.007 mag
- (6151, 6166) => 0.025 mag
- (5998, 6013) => -0.042 mag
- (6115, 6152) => -0.034 mag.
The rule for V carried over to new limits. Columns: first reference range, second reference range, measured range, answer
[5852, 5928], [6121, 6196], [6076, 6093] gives -1.3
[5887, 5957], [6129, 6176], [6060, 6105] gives -2.5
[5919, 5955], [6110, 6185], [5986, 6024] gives -0.6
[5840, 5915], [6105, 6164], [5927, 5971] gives -1.5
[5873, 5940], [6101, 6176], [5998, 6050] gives -2.7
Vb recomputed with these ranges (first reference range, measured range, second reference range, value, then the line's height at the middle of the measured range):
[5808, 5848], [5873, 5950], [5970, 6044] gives 0.06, 17.4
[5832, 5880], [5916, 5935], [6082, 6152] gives 0.06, 17.4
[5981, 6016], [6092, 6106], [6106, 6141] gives -0.02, 17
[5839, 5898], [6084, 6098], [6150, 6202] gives -0.09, 16.4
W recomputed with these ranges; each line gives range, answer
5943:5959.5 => 17.6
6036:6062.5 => 18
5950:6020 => 17.2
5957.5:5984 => 17.1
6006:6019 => 16.9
